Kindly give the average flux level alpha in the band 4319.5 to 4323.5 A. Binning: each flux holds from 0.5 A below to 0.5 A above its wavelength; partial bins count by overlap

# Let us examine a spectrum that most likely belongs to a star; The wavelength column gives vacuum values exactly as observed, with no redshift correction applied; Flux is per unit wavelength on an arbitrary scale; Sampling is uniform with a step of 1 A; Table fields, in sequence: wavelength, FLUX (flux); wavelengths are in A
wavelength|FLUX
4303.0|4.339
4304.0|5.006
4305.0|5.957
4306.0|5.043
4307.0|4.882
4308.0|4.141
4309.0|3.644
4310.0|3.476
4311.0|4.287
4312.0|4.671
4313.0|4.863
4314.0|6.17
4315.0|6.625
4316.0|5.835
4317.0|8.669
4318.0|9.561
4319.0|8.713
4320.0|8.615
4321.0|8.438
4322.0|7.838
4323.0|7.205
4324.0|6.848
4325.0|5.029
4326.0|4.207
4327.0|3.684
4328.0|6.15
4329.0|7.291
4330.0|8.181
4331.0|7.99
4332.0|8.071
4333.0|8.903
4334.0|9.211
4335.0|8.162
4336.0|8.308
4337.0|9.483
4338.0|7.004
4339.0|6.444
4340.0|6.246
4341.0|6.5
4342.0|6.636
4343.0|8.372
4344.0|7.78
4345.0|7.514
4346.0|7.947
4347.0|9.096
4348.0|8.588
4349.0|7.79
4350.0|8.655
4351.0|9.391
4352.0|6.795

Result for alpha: 8.02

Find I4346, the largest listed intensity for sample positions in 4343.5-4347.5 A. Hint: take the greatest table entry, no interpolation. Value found 9.096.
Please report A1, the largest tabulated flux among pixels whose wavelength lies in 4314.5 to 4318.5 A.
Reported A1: 9.561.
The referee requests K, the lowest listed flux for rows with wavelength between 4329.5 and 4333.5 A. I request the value 7.99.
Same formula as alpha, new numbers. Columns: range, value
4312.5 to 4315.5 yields 5.89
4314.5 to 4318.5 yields 7.67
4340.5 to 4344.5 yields 7.32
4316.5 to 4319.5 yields 8.98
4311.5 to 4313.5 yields 4.77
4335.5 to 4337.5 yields 8.9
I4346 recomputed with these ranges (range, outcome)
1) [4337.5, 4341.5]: 7.004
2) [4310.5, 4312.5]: 4.671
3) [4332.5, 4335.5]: 9.211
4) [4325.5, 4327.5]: 4.207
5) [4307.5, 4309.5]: 4.141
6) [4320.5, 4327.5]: 8.438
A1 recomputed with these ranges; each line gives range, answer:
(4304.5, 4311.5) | 5.957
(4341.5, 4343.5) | 8.372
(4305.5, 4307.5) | 5.043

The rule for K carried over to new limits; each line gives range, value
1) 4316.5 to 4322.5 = 7.838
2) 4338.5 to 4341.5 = 6.246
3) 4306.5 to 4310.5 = 3.476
